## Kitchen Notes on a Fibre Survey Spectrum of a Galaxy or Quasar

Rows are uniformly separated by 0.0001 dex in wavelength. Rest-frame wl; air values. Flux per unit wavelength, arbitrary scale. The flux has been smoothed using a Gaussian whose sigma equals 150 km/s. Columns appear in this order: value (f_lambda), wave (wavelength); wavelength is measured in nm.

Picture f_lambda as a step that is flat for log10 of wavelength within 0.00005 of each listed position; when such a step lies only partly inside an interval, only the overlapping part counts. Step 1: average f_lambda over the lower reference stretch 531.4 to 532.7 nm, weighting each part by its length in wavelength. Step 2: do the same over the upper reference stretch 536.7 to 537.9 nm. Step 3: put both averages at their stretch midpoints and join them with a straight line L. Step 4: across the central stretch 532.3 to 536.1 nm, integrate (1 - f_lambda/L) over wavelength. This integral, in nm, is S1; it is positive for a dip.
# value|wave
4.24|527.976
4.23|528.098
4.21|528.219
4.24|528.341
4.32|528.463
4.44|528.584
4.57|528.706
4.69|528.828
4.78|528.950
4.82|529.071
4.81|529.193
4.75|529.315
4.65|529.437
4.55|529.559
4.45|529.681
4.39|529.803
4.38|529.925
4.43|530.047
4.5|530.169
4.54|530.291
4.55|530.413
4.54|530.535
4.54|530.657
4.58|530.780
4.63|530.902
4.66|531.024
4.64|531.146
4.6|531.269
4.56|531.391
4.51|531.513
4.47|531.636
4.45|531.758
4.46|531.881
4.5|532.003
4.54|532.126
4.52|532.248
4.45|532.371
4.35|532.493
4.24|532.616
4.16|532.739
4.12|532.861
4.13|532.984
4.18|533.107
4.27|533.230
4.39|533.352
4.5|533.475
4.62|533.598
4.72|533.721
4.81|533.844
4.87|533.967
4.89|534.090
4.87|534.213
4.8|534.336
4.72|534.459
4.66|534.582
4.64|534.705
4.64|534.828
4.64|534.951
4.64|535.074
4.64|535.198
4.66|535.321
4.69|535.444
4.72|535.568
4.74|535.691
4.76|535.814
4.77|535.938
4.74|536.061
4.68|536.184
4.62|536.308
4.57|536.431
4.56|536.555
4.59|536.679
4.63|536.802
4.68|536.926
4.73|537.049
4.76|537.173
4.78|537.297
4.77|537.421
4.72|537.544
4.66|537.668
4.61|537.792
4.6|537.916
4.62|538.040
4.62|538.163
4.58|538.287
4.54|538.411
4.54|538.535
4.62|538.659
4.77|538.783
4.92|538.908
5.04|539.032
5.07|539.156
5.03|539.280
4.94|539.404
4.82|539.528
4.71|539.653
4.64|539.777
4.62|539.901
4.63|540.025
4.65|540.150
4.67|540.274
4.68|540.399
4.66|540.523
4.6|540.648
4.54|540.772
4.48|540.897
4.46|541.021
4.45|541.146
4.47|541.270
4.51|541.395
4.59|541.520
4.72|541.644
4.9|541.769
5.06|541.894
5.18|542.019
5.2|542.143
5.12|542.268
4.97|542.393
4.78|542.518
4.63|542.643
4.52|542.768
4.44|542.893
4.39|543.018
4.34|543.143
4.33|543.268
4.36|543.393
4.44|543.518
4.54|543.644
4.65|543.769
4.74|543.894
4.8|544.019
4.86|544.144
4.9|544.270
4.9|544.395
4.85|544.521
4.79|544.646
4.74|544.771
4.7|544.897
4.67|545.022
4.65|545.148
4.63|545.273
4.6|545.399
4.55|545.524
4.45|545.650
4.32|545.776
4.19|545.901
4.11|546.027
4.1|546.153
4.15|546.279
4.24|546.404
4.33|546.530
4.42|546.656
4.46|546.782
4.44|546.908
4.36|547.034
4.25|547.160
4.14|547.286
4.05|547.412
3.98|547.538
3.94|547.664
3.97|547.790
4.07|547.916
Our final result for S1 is -0.03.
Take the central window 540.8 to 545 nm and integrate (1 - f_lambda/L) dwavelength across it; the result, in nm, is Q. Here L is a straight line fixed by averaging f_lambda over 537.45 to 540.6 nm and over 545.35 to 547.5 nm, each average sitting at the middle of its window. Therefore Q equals -0.180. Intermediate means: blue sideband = 4.72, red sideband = 4.3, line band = 4.69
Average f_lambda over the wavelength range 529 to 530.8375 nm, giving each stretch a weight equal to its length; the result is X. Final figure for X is 4.57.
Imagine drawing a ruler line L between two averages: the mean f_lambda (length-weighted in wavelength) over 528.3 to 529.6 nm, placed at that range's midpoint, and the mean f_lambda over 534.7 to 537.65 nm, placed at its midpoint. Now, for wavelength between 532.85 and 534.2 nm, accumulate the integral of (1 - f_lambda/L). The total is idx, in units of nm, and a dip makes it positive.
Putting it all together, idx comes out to 0.04 nm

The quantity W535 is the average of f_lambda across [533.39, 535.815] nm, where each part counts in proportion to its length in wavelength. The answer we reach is 4.71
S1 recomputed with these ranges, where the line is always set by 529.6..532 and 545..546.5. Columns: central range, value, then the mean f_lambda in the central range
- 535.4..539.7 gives -0.25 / 4.72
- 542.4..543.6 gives -0.02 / 4.49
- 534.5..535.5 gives -0.04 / 4.65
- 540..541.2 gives -0.04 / 4.58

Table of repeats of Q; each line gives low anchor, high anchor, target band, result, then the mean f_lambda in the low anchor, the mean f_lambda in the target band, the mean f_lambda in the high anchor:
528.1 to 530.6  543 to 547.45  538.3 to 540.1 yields -0.11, 4.52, 4.77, 4.49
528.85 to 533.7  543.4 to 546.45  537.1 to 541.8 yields -0.15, 4.5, 4.68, 4.56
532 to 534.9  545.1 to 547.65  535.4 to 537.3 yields -0.09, 4.53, 4.68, 4.31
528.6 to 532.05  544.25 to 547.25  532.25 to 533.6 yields 0.07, 4.57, 4.31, 4.48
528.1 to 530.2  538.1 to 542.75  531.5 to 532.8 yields 0.05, 4.52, 4.42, 4.74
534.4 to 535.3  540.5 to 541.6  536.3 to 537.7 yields -0.02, 4.66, 4.68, 4.53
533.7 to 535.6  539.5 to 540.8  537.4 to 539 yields 0.01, 4.72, 4.66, 4.65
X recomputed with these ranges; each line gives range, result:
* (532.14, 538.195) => 4.61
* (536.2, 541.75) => 4.67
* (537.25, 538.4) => 4.66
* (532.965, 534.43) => 4.6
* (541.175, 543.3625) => 4.71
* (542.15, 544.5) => 4.67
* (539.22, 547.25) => 4.61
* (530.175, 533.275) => 4.45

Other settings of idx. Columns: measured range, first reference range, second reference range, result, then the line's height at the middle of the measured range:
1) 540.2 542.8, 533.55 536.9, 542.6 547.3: -0.09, 4.57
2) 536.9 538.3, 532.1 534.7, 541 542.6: -0.01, 4.66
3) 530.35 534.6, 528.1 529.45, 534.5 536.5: 0.09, 4.62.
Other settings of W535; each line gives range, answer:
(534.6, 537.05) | 4.67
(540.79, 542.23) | 4.73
